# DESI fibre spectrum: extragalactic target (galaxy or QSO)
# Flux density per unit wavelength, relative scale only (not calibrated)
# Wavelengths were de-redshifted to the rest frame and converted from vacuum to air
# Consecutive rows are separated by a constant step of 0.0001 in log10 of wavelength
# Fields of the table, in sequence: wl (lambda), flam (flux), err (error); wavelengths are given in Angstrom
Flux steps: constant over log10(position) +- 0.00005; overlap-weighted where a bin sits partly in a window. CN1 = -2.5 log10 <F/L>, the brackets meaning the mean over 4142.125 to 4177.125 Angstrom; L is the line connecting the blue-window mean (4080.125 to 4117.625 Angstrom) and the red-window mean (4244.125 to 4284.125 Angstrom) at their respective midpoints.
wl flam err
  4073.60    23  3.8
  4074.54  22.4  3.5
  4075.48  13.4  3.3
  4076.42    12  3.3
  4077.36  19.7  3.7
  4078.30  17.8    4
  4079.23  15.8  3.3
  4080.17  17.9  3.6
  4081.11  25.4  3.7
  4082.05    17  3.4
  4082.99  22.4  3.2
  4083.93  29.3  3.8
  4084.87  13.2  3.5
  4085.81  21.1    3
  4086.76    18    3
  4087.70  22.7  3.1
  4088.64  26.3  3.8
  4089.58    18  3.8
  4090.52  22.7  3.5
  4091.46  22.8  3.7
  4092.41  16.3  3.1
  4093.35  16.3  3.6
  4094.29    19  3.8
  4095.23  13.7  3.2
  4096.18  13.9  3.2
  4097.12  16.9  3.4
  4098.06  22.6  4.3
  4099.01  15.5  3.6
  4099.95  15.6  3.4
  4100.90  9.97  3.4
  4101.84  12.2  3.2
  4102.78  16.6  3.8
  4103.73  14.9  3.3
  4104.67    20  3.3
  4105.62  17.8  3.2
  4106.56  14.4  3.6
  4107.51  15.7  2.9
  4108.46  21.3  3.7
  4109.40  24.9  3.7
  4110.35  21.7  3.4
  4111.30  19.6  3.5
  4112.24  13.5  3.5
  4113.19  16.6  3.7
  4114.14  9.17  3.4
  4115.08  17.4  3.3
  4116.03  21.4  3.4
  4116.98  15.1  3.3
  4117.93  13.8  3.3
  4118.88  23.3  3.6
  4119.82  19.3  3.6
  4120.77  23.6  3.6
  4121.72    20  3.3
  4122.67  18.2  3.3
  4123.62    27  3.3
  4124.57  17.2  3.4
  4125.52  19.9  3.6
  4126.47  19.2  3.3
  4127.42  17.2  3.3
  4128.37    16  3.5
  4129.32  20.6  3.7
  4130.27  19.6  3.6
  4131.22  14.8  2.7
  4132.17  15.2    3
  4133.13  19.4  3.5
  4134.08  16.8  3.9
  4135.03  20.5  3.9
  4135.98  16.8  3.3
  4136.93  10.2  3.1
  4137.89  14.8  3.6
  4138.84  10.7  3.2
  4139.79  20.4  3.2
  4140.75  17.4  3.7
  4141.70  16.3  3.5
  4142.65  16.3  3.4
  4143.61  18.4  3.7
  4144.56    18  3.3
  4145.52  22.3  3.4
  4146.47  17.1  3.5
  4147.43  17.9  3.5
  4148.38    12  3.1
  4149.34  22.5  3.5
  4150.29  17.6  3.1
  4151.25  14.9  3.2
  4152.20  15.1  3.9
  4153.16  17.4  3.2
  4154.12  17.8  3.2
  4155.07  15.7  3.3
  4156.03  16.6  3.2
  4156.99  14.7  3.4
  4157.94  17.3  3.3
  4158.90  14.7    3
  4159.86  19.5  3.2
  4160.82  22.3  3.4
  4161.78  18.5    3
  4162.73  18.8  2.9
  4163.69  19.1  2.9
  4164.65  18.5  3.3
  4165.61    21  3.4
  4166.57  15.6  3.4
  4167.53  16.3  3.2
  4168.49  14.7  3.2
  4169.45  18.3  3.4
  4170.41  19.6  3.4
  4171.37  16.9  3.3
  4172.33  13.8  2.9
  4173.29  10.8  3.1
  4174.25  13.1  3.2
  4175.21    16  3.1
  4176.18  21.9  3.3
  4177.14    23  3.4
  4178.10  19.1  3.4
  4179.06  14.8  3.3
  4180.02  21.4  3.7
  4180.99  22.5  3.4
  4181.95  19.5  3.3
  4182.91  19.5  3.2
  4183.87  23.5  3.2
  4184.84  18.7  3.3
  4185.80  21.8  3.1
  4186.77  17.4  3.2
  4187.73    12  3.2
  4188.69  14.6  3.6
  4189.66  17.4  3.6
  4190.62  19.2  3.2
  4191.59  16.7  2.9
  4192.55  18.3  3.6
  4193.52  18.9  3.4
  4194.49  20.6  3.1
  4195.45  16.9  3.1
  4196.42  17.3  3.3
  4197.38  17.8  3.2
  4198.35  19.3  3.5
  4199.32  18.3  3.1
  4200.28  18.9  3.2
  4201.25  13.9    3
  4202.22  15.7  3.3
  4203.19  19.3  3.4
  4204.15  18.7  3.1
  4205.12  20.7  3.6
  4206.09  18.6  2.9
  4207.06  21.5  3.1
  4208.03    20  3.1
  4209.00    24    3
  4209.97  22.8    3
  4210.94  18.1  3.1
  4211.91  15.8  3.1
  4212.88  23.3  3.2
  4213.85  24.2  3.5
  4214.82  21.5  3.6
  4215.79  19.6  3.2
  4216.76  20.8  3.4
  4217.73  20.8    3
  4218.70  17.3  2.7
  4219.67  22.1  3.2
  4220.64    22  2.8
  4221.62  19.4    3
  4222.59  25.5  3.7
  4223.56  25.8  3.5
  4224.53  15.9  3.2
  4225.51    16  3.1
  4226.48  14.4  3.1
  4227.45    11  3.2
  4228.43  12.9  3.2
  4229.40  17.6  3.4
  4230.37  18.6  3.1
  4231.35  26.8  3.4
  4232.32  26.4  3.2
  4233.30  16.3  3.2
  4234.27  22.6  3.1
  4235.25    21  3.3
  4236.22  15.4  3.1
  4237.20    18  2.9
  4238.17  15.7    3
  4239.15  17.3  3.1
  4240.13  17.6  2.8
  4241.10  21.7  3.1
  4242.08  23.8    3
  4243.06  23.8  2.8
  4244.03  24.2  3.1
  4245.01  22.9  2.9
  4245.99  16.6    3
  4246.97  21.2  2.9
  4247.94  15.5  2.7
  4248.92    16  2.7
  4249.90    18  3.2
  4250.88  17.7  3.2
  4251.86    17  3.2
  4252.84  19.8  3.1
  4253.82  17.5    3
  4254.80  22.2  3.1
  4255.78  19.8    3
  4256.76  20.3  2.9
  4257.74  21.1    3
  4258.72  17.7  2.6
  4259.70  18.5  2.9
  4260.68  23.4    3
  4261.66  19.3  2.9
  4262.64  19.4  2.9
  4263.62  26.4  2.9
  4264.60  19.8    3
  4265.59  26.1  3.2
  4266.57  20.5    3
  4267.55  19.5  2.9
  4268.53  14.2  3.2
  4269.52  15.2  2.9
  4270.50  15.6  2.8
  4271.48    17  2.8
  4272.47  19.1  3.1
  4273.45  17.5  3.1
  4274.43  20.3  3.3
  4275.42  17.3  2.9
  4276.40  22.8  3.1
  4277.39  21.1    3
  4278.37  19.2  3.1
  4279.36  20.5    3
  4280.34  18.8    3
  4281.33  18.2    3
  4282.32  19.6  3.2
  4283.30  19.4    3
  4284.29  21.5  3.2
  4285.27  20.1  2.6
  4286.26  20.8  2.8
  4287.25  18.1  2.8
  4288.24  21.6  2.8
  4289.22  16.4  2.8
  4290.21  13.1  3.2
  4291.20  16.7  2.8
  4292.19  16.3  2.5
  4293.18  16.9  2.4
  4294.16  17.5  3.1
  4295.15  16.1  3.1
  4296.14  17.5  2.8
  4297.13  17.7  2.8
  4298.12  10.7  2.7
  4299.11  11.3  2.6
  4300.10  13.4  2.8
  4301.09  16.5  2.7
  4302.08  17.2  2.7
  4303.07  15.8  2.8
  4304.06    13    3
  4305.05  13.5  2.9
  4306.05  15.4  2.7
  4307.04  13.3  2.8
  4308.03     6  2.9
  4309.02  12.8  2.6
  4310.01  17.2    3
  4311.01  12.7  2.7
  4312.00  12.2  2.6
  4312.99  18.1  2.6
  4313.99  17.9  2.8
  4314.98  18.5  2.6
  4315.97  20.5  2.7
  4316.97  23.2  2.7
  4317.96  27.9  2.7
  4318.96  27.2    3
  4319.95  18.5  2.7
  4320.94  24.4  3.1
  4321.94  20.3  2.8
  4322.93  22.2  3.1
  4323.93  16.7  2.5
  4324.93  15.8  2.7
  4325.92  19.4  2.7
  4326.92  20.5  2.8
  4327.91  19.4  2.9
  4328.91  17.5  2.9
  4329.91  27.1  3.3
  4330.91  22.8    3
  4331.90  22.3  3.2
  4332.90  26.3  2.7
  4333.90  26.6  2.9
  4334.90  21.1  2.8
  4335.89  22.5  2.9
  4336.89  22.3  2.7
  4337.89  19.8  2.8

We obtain 0.08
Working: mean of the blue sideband 18.2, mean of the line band 17.3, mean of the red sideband 19.4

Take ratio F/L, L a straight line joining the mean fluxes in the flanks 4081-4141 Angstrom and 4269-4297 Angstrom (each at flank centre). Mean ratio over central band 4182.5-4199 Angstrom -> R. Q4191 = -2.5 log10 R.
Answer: 0.001 mag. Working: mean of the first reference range 18.1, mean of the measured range 18.2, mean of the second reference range 18.4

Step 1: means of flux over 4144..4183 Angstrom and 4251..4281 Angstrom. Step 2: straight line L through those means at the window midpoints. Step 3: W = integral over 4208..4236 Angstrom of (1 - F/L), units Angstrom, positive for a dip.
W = -1.9 Angstrom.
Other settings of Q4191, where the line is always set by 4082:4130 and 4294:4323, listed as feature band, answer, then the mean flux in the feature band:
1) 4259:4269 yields -0.20 mag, 20.7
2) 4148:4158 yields 0.10 mag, 16.5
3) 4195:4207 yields -0.02 mag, 18.1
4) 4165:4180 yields 0.05 mag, 17.1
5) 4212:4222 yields -0.19 mag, 20.9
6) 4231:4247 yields -0.18 mag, 20.6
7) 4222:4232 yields -0.07 mag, 18.6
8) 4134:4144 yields 0.13 mag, 16.2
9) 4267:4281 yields -0.08 mag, 18.4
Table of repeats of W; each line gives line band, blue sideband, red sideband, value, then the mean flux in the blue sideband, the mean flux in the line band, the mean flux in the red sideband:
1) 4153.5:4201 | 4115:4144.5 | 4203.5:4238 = 2.6 Angstrom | 18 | 17.9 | 19.8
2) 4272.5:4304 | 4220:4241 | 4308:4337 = 3.2 Angstrom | 18.9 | 17.7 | 20.2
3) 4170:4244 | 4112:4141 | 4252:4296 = -2.4 Angstrom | 17.6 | 19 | 19.1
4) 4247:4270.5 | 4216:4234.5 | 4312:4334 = 1.0 Angstrom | 19.6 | 19.3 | 21.2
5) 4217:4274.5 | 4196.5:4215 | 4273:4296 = -1.0 Angstrom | 19.5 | 19.4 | 18.7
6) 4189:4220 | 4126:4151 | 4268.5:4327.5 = -3.4 Angstrom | 17.2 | 19.3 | 17.7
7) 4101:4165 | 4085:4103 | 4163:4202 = 0.9 Angstrom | 17.8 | 17.6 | 17.9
